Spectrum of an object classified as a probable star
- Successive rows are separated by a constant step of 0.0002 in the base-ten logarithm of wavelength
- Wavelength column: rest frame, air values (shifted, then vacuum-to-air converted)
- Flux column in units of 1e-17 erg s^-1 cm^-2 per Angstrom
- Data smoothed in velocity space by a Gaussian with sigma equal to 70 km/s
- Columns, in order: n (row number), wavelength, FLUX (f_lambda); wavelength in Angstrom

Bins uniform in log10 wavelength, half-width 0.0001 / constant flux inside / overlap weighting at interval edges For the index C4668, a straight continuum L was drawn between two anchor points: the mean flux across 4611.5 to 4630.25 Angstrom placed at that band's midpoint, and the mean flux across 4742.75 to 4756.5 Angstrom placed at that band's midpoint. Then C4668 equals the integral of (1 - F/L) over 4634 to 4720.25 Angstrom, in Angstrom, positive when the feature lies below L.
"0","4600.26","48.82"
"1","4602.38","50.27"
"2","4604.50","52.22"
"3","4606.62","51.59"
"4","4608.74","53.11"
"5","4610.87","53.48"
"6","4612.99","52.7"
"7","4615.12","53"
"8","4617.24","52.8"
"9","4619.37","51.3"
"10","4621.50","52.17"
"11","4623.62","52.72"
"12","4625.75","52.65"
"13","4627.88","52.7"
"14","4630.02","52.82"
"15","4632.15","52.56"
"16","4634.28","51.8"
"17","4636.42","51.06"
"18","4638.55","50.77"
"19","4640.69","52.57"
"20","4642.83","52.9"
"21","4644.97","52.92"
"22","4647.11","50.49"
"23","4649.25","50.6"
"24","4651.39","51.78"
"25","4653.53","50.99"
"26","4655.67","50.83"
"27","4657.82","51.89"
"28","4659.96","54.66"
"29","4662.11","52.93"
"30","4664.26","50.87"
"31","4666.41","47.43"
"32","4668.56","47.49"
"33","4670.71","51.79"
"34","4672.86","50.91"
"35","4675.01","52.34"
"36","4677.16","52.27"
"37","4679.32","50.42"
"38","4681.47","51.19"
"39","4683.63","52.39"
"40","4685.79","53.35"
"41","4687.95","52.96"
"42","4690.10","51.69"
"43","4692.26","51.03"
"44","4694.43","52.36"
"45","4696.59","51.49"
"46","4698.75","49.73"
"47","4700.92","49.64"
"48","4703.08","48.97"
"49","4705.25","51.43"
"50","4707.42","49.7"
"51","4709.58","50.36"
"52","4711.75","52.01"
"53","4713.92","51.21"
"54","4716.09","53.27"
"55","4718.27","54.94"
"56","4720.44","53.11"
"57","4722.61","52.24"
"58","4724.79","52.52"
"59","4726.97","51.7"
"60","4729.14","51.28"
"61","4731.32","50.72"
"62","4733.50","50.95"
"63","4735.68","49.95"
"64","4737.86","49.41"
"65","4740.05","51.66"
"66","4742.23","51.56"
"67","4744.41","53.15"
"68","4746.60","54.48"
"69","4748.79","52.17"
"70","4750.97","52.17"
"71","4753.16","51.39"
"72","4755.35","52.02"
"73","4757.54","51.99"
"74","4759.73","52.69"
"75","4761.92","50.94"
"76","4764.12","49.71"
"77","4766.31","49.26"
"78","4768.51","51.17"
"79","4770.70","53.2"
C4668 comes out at 1.8 Angstrom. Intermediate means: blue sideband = 52.5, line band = 51.4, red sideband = 52.5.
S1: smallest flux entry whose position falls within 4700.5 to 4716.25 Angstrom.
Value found 48.97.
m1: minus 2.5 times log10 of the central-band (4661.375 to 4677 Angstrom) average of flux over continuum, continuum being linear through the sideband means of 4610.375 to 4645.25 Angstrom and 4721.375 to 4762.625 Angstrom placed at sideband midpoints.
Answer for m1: 0.03 mag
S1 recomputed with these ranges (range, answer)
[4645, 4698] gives 47.43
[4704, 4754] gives 49.41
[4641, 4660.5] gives 50.49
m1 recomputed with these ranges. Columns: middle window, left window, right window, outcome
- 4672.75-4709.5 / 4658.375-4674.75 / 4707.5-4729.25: 0.01 mag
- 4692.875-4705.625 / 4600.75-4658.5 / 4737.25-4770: 0.03 mag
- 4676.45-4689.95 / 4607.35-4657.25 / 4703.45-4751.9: 0.00 mag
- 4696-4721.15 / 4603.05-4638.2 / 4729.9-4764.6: 0.01 mag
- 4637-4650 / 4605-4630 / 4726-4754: 0.01 mag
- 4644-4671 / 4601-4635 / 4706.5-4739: 0.02 mag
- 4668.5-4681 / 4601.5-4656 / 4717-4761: 0.02 mag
